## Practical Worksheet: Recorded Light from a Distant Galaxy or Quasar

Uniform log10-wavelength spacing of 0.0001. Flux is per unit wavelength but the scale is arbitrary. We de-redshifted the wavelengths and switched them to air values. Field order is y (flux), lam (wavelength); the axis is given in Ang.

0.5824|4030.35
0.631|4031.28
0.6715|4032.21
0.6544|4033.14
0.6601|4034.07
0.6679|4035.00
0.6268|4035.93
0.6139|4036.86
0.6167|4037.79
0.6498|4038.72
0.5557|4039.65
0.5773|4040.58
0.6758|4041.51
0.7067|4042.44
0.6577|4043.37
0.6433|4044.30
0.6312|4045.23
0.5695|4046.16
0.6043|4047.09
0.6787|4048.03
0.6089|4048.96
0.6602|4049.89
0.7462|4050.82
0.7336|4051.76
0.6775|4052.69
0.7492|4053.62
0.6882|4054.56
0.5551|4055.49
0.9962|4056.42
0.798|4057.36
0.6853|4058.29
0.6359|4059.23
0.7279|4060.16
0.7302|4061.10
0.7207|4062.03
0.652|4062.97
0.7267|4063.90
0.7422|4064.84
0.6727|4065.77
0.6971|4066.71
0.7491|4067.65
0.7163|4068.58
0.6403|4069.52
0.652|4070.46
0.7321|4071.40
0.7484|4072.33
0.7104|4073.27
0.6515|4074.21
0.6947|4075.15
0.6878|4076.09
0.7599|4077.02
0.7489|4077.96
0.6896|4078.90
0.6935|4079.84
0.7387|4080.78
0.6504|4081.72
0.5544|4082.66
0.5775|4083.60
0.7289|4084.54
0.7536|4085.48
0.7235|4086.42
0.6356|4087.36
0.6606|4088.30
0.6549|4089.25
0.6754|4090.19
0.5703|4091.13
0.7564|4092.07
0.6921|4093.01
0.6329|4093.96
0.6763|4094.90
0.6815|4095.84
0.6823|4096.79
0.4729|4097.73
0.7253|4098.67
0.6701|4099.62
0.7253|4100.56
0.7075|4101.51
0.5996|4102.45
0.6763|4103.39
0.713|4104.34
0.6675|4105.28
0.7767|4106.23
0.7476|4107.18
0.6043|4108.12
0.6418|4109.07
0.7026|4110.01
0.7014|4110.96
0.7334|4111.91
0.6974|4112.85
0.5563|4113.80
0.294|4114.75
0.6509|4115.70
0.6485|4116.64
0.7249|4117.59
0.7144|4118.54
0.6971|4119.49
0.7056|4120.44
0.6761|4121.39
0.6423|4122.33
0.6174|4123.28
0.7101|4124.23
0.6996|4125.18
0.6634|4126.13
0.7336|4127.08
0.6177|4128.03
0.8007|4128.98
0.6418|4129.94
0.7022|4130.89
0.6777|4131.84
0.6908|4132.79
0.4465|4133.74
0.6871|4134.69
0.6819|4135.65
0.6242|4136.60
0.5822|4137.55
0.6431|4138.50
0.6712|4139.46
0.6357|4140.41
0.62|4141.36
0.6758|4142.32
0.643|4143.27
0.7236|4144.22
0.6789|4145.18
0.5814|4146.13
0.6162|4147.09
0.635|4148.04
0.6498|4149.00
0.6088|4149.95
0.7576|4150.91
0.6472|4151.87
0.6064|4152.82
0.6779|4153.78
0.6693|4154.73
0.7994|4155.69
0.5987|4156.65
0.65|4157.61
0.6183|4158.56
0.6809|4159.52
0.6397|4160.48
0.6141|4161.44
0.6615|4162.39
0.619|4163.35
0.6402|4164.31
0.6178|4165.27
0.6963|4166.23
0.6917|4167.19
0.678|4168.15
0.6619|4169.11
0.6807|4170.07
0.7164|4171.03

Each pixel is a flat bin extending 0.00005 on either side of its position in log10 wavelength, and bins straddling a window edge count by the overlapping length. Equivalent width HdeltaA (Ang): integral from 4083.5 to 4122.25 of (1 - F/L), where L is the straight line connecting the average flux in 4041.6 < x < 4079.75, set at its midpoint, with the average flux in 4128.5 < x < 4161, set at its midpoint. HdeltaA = 0.5 Ang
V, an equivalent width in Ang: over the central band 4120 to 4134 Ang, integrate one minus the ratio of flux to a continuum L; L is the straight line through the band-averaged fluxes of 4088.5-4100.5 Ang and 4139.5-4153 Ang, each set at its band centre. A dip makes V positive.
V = -0.4 Ang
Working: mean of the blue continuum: 0.66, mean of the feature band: 0.672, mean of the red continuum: 0.65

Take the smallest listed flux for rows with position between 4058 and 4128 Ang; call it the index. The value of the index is 0.294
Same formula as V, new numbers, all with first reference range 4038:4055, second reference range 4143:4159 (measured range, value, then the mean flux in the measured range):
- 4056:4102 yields -2.63 Ang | 0.694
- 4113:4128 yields 0.17 Ang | 0.649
